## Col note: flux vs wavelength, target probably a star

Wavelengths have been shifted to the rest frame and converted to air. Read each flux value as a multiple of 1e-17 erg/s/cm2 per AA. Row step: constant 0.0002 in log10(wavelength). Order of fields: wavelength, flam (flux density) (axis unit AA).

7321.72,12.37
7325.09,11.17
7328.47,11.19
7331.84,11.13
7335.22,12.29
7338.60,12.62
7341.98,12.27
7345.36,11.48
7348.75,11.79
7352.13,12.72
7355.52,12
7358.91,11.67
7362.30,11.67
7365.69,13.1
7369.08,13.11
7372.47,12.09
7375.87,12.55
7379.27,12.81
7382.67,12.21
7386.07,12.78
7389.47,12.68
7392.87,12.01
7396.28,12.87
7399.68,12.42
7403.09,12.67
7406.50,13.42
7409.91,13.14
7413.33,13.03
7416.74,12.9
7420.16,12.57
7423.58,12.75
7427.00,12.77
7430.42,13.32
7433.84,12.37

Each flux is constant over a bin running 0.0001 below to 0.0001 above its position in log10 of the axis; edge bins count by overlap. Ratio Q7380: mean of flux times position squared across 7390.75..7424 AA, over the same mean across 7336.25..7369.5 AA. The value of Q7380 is 1.06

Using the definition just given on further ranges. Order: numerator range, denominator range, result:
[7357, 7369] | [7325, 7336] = 1.09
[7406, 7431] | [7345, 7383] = 1.07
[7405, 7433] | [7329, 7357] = 1.10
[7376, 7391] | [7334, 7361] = 1.05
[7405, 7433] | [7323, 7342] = 1.13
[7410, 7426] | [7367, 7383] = 1.03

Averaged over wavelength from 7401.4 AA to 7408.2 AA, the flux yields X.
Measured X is 13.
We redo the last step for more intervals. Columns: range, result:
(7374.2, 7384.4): 12.5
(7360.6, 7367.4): 12.4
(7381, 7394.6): 12.4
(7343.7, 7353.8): 12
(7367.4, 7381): 12.6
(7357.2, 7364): 11.7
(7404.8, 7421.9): 13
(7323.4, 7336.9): 11.4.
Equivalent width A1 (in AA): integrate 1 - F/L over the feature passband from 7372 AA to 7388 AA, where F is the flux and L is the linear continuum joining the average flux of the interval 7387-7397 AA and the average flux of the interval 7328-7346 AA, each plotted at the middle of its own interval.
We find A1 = -0.2 AA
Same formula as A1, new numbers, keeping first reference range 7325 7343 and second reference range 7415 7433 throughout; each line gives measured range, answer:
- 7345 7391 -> -0.6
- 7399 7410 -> -0.3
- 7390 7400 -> 0.0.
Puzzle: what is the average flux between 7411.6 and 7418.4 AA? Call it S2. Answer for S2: 13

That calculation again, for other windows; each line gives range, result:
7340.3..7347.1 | 11.9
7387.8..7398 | 12.5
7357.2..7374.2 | 12.3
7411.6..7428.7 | 12.8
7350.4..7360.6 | 12.1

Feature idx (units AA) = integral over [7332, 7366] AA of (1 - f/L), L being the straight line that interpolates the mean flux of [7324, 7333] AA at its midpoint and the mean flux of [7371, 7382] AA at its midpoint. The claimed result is -1.06 AA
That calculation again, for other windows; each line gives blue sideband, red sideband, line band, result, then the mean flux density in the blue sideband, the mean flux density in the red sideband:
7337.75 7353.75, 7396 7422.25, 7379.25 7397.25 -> 0.2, 12.2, 12.9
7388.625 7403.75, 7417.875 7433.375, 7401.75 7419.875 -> -0.5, 12.5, 12.8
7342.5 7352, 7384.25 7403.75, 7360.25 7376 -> -0.4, 11.9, 12.6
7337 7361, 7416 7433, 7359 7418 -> -0.8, 12.1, 12.8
